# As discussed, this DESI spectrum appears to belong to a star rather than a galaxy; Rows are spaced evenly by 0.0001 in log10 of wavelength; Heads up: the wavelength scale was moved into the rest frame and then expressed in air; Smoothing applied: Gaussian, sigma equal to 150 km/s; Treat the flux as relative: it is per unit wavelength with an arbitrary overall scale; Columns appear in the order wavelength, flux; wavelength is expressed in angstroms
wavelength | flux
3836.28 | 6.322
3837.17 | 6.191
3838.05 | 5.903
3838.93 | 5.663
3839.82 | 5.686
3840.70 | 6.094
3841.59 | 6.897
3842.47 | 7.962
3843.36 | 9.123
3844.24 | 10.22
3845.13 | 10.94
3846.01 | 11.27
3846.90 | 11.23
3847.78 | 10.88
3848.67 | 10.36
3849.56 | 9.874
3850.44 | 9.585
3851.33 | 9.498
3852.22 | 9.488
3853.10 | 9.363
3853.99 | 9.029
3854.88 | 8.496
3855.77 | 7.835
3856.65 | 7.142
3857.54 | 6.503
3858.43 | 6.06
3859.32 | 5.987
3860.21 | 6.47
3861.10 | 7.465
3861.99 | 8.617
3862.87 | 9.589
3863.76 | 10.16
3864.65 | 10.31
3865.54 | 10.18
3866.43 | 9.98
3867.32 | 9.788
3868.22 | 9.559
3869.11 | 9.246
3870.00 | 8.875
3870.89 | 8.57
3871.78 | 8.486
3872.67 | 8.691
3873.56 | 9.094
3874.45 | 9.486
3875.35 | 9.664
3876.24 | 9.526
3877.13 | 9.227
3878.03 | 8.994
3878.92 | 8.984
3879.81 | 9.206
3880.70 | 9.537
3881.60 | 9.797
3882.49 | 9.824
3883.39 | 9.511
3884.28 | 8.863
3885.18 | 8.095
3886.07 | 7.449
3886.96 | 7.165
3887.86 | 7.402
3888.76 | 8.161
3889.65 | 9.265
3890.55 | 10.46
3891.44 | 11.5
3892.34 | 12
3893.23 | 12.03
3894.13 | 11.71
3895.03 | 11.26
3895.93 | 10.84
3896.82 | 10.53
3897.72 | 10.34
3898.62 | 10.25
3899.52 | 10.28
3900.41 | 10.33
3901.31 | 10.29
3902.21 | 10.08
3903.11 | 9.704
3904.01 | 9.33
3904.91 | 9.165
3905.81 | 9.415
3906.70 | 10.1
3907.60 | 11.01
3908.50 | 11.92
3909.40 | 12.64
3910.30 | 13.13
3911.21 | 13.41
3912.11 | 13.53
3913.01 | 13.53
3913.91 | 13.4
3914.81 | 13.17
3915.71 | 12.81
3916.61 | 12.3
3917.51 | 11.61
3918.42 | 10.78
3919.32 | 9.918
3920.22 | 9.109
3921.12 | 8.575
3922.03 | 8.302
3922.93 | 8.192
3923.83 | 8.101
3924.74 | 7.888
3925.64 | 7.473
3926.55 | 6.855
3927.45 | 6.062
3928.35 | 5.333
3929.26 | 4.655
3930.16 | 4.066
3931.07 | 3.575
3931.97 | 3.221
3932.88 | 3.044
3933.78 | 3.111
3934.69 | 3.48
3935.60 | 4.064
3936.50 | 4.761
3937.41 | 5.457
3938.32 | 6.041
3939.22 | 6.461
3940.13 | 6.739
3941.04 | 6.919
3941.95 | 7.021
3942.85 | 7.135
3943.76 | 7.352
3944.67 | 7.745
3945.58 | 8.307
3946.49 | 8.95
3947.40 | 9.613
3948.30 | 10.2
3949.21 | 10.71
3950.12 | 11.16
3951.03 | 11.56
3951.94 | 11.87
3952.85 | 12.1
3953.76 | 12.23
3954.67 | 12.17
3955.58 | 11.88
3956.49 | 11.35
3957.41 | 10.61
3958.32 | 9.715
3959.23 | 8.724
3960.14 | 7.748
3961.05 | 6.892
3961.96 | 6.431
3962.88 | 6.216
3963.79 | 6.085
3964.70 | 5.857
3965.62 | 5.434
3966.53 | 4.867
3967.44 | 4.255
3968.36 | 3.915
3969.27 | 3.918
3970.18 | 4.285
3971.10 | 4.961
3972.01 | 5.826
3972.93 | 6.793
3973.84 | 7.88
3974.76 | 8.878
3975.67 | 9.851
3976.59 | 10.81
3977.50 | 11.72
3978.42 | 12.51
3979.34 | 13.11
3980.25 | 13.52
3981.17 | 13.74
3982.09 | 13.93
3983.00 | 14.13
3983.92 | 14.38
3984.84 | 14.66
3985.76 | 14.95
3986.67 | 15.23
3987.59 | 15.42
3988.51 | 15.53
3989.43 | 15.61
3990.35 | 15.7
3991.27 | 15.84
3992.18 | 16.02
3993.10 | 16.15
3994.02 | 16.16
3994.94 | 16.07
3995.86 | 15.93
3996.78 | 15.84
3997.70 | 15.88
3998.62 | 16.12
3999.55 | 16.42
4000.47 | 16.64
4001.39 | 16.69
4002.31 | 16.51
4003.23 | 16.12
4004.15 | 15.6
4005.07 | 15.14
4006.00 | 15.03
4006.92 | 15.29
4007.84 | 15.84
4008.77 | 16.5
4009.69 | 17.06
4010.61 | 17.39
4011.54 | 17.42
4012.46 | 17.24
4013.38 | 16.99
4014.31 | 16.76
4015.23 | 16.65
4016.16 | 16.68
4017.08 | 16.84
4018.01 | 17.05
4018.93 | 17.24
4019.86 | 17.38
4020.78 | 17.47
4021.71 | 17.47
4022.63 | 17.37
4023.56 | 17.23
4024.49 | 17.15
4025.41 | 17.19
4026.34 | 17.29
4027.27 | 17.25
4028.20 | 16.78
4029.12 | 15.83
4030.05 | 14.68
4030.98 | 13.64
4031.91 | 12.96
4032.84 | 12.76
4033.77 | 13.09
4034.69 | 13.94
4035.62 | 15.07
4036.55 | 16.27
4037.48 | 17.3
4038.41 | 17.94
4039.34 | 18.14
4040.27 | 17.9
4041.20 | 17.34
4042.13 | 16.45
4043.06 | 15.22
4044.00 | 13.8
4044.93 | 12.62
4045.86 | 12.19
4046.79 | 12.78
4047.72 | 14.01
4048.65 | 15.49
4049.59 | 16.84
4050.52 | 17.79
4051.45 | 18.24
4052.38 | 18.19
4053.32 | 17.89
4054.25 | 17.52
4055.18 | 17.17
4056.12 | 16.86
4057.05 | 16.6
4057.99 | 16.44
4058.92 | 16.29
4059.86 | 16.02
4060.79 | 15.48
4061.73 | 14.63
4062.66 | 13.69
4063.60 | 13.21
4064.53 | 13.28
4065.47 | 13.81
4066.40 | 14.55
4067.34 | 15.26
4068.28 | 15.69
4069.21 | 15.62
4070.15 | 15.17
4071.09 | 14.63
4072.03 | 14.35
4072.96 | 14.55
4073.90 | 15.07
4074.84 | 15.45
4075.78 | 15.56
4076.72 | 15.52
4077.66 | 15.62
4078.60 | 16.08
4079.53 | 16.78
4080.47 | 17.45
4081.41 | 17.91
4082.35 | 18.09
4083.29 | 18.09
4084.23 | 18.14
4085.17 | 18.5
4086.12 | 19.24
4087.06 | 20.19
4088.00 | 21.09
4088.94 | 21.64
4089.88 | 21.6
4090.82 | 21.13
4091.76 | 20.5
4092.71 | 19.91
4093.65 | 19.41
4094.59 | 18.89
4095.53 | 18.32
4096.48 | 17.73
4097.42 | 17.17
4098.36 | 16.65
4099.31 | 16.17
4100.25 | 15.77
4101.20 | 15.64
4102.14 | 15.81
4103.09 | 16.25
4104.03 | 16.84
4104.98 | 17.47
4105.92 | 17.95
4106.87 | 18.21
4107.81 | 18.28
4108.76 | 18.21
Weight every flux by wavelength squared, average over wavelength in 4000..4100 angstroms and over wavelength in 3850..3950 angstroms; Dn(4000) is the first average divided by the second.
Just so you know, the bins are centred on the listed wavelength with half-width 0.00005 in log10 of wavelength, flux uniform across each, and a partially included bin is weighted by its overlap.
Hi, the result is 2.01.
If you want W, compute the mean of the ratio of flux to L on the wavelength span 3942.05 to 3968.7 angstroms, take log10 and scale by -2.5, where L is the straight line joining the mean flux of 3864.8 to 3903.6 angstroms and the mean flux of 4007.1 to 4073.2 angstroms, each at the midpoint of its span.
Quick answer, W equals 0.40 mag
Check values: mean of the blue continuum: 9.64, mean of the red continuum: 15.9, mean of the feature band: 8.65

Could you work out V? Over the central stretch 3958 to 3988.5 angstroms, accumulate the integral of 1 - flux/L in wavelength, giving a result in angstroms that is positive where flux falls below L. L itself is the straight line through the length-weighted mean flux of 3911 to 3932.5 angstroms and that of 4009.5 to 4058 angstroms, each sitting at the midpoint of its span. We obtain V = 7.54 angstroms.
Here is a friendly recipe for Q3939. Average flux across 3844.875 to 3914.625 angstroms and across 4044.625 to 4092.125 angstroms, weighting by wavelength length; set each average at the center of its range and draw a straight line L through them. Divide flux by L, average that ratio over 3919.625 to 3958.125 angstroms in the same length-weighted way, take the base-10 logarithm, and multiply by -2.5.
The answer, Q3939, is 0.47 mag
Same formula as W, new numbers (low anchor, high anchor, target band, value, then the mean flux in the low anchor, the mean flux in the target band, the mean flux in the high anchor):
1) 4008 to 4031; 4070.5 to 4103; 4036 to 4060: 0.06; 16.9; 16.3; 17.6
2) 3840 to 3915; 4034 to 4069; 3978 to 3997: -0.11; 9.67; 15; 15.7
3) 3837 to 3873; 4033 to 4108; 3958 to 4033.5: 0.04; 8.64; 13.5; 16.6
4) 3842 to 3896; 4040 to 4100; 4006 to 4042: -0.10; 9.27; 16.4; 16.6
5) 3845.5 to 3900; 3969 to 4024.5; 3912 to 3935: 0.37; 9.33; 8.1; 14.6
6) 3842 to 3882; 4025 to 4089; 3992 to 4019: -0.15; 9.12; 16.4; 16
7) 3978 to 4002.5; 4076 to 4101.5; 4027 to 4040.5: 0.07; 15.3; 15.5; 18.3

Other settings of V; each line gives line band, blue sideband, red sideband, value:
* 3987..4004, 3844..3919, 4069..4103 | -2.3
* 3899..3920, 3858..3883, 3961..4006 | -2.8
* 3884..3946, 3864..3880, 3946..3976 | 0.3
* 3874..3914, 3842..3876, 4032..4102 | 0.4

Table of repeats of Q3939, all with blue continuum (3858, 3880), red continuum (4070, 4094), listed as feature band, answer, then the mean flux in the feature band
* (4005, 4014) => -0.117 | 16.4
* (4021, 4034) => -0.024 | 15.8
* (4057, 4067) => 0.144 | 14.8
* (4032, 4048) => 0.066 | 15.1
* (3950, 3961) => 0.160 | 10.8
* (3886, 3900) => -0.023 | 10.1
